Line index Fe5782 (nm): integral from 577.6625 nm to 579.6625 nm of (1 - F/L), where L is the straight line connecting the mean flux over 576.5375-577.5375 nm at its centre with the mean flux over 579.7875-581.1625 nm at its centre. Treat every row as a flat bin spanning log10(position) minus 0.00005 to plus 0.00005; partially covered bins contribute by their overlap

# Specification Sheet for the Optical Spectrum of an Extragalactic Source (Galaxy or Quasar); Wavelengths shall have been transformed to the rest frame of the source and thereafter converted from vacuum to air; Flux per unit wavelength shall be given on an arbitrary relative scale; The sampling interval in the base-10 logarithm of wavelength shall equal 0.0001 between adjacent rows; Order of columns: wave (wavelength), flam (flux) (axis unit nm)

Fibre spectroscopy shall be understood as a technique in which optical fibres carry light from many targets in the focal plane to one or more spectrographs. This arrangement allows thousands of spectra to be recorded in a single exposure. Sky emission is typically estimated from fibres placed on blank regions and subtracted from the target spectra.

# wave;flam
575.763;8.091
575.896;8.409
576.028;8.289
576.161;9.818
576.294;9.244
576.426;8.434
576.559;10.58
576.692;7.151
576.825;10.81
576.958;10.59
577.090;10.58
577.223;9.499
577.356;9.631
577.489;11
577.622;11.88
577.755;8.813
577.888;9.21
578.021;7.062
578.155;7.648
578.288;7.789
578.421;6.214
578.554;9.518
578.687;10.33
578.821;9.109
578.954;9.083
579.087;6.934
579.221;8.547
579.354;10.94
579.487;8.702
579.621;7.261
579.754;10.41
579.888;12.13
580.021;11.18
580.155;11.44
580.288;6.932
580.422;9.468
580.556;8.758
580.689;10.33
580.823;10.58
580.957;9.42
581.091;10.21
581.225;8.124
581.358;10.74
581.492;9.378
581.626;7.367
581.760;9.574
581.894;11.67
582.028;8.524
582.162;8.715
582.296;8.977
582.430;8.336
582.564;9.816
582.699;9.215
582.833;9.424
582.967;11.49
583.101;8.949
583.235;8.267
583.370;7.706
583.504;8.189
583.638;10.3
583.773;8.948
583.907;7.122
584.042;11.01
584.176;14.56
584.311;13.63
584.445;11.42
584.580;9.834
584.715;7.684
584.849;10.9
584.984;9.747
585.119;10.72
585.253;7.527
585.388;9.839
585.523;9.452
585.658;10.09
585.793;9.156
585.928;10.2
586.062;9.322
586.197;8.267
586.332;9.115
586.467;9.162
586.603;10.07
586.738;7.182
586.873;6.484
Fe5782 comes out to 0.290 nm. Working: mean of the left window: 9.94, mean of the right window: 10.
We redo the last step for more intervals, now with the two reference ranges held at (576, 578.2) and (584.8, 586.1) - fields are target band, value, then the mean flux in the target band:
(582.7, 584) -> 0.087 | 8.99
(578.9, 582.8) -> 0.063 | 9.41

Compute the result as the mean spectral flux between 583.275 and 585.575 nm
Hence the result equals 9.9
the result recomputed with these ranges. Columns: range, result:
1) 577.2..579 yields 9.04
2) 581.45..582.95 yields 9.25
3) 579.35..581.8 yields 9.6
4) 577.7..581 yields 9.11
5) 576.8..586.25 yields 9.52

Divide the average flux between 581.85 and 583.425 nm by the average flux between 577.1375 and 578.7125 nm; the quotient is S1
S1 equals 1.02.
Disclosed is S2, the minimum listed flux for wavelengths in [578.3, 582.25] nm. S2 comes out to 6.214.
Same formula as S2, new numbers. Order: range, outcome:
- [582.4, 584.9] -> 7.122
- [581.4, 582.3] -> 7.367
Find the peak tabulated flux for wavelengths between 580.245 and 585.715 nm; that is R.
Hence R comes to 14.56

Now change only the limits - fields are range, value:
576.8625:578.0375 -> 11.88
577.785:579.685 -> 10.94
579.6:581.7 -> 12.13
